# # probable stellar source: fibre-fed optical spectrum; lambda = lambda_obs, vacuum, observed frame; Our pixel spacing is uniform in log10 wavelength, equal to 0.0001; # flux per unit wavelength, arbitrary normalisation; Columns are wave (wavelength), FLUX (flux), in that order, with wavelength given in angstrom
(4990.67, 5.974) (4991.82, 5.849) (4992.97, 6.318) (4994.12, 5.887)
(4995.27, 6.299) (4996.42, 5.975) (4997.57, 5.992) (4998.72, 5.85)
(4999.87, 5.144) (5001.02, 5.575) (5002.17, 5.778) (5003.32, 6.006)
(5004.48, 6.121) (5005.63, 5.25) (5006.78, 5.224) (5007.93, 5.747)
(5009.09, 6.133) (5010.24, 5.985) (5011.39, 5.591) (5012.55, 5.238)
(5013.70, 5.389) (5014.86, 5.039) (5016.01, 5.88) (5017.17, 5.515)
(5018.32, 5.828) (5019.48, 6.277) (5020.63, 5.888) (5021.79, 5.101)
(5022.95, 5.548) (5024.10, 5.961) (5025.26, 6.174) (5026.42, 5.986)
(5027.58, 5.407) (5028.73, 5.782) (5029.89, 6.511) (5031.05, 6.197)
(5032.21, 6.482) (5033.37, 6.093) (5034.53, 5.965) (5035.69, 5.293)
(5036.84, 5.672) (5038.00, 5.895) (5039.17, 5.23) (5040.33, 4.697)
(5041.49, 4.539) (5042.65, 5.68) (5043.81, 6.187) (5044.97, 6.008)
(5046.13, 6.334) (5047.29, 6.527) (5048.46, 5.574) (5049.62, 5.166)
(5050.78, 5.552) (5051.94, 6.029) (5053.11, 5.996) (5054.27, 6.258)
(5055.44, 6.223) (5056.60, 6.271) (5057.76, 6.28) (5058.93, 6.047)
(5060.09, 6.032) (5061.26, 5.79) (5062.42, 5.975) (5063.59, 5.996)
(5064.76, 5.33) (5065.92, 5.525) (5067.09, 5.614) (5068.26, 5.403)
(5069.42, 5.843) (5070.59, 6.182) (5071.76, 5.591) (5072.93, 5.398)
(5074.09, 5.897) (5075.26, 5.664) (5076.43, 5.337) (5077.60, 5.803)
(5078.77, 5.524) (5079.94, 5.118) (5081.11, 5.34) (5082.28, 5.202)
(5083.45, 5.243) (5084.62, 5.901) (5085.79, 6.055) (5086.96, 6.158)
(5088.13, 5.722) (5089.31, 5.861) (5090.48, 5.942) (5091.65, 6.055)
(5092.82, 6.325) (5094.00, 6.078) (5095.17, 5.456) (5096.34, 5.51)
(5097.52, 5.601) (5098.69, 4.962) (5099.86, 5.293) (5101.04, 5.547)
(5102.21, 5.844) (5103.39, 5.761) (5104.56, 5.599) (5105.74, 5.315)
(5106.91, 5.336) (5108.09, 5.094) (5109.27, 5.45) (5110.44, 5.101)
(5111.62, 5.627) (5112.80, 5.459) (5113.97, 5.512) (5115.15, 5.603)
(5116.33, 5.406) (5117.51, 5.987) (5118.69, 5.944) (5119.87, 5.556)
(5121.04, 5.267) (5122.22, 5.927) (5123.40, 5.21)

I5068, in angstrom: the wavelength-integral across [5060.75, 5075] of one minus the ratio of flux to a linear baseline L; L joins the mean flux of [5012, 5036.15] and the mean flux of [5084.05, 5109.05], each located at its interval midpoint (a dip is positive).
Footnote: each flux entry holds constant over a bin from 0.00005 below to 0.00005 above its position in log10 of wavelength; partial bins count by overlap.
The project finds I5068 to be 0.0 angstrom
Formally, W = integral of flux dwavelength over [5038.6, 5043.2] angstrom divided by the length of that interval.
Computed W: 5.03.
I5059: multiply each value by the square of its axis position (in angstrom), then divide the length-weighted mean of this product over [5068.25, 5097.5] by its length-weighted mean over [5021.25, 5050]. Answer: 1.01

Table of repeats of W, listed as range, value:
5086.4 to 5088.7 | 5.94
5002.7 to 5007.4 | 5.66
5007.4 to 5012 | 5.85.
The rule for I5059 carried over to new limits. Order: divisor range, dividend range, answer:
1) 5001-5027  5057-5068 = 1.04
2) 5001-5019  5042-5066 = 1.07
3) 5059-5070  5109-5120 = 0.99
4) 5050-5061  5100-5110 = 0.92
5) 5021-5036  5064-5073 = 0.97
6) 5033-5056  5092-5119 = 0.99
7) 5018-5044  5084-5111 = 1.01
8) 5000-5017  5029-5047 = 1.04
